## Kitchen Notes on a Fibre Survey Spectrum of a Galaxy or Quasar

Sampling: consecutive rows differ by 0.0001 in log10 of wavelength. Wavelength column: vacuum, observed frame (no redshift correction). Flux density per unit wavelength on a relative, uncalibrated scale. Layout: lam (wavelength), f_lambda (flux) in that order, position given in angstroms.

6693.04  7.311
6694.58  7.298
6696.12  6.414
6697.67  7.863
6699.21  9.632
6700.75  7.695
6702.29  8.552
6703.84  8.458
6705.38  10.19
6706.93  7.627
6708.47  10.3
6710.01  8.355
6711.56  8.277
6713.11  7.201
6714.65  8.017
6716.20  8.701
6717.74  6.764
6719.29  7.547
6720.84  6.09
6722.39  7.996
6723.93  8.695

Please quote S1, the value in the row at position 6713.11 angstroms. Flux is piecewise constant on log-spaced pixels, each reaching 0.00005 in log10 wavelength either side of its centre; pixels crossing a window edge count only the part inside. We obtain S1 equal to 7.201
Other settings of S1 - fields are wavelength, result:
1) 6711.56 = 8.277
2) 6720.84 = 6.09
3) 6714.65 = 8.017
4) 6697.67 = 7.863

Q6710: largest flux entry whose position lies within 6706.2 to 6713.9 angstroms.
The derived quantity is 10.3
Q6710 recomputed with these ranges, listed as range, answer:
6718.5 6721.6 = 7.547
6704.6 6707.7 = 10.19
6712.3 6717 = 8.701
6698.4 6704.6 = 9.632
